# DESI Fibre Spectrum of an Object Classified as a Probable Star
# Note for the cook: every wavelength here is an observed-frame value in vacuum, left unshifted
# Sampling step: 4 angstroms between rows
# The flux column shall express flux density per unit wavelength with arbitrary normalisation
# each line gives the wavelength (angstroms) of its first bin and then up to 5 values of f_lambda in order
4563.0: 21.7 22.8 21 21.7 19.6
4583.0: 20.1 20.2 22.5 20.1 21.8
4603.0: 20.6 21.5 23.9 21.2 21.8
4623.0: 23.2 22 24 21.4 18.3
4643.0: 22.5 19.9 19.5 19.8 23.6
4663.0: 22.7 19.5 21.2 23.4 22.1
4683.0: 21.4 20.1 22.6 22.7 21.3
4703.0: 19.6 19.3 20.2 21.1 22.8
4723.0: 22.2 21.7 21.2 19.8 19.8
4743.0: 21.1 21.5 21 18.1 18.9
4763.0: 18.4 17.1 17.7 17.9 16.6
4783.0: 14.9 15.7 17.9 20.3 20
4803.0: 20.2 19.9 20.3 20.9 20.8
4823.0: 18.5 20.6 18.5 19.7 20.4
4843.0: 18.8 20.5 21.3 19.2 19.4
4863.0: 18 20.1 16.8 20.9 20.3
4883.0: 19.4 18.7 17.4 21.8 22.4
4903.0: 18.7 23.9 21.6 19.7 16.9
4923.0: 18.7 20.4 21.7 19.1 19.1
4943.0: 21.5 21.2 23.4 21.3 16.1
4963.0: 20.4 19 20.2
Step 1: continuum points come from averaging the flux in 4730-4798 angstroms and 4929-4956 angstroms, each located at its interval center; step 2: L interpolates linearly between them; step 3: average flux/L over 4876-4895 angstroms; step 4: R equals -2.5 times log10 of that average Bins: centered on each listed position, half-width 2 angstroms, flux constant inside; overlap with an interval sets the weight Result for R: 0.051 mag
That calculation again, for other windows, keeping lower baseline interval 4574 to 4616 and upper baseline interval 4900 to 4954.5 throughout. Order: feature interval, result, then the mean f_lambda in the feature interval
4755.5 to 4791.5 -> 0.21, 17.2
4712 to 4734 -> -0.04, 21.6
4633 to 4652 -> 0.04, 20.4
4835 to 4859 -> 0.04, 20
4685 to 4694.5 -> -0.03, 21.6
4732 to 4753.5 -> 0.01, 20.6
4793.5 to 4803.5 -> 0.03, 20.2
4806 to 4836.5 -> 0.04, 19.9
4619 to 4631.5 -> -0.08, 22.8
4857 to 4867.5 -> 0.09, 19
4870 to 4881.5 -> 0.06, 19.6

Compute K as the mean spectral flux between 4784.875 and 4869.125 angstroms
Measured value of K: 19.6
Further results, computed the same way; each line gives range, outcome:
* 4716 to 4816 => 19.4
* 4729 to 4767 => 19.8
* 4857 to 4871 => 18.8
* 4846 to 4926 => 19.8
